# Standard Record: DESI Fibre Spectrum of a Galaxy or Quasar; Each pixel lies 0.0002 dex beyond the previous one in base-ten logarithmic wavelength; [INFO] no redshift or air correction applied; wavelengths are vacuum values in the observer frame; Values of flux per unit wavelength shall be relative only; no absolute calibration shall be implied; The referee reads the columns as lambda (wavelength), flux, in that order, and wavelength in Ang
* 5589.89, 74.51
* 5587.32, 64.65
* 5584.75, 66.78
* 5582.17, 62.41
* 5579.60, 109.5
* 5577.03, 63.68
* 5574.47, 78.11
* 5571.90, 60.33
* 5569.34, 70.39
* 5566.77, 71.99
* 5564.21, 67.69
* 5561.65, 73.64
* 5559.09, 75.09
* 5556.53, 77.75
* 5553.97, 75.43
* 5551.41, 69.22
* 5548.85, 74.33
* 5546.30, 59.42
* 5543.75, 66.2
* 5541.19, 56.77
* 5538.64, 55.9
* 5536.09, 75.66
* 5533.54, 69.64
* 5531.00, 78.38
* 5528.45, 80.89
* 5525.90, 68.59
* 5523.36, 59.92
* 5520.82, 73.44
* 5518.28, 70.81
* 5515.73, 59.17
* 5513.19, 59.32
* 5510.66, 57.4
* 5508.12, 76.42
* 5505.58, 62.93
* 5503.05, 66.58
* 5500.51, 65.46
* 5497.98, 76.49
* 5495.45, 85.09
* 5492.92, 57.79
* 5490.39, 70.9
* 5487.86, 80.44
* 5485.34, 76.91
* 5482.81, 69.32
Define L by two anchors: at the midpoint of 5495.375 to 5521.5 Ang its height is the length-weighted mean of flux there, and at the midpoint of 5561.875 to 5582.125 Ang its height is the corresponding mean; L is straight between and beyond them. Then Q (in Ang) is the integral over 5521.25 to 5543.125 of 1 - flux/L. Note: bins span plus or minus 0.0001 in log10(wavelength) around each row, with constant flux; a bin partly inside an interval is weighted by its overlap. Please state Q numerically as 0.5 Ang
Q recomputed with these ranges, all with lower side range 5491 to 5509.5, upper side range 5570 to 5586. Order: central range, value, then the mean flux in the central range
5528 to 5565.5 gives 1.0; 70.2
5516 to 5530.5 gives 0.1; 70.3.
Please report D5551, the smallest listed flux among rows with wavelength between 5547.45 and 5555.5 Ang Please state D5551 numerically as 69.22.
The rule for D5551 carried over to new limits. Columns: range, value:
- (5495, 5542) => 55.9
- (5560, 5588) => 60.33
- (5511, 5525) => 59.17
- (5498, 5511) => 57.4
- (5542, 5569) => 59.42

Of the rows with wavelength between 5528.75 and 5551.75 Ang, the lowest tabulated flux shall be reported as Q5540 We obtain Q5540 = 55.9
